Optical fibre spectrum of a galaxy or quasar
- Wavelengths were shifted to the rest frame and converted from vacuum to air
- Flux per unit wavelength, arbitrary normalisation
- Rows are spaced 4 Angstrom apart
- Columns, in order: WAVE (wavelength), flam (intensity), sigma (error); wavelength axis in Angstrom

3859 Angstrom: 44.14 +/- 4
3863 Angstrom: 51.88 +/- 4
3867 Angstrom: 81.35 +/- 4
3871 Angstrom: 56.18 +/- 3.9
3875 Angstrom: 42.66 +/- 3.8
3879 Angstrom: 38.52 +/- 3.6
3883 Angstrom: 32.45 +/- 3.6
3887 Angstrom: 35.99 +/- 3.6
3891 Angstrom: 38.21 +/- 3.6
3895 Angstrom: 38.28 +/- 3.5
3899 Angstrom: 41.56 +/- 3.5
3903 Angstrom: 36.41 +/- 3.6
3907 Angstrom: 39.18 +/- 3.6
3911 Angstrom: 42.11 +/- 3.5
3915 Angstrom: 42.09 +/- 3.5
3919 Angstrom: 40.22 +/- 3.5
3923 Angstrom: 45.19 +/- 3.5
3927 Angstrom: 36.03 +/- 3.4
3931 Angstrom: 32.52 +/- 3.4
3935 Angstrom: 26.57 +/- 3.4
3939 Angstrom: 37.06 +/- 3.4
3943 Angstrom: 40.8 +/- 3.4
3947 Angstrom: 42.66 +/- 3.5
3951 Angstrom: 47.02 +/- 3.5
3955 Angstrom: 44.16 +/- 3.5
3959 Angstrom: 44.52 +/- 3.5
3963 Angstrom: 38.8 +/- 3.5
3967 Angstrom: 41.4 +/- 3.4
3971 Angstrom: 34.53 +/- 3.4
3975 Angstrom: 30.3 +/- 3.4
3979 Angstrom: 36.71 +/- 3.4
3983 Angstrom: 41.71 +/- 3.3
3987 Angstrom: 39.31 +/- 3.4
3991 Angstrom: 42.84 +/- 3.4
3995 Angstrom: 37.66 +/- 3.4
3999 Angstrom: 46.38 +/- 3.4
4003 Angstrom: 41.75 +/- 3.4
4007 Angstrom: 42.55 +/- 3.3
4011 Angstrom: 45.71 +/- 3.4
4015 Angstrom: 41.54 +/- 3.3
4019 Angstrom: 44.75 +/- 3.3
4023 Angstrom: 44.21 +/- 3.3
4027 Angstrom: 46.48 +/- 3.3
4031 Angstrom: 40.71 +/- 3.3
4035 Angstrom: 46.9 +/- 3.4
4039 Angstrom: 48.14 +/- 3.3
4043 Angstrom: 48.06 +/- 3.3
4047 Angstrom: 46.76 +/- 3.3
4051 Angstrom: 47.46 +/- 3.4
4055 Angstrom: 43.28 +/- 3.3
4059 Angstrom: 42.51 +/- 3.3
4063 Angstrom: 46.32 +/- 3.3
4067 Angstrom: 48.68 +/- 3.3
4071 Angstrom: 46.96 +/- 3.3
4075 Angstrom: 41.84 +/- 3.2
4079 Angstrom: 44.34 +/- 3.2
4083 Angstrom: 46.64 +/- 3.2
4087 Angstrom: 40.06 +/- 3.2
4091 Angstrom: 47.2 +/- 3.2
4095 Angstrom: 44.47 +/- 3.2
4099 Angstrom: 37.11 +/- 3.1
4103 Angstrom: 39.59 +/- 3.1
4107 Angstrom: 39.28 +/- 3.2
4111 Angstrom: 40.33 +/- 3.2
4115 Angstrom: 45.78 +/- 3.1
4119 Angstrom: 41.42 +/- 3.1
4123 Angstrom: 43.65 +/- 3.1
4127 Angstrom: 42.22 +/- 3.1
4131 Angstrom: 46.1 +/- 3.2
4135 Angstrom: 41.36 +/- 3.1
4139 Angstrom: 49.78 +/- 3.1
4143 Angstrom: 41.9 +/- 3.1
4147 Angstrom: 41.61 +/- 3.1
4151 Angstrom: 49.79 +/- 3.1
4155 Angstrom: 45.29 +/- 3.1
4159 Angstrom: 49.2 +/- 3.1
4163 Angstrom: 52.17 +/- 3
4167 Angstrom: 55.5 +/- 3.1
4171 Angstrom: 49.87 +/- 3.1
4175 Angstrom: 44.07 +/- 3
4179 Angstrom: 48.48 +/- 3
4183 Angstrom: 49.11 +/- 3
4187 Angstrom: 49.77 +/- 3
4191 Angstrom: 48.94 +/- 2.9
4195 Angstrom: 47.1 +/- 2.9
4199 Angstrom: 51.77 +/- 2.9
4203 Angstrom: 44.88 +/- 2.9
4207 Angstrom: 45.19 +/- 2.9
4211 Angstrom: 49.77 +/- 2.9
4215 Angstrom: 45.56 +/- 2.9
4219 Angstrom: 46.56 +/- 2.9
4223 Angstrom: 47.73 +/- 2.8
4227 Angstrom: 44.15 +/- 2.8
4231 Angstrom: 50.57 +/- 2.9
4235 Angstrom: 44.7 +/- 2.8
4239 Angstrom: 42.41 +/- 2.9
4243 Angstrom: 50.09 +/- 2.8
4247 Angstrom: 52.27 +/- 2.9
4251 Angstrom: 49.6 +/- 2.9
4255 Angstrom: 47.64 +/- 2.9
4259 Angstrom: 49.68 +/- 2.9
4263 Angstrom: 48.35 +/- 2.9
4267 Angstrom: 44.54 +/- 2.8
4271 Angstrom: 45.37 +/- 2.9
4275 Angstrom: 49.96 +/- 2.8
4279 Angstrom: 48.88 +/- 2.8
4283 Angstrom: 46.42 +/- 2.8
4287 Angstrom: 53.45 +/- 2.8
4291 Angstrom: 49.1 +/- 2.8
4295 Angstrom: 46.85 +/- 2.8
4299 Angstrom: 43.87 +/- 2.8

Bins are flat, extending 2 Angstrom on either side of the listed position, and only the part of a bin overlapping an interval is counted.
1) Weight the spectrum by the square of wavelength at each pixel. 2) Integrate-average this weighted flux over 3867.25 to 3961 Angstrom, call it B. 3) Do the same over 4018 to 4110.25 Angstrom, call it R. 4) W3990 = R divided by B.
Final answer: 1.2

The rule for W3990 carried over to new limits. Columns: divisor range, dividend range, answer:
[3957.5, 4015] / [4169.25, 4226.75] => 1.31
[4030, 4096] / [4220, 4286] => 1.15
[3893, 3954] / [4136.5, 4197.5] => 1.38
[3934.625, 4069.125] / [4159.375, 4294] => 1.27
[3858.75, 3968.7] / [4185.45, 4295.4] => 1.34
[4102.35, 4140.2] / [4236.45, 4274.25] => 1.19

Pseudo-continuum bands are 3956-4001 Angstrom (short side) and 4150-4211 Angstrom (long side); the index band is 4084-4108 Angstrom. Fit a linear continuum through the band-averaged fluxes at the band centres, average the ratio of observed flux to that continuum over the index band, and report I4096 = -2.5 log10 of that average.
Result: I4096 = 0.08 mag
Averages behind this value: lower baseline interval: 39.6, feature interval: 41.6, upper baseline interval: 48.8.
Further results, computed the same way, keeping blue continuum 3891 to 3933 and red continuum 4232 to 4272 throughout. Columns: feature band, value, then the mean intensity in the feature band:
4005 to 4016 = -0.04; 43.4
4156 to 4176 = -0.11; 50.2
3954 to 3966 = -0.05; 42.3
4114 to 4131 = 0.02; 43.5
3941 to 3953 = -0.09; 43.5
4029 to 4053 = -0.10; 46.3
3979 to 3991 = 0.02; 40.3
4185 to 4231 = -0.02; 47.5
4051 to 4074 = -0.06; 45.6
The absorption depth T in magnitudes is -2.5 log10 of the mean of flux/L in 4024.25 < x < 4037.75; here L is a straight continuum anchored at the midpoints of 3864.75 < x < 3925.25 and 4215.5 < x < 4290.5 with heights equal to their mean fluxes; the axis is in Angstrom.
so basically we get 0.01 mag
